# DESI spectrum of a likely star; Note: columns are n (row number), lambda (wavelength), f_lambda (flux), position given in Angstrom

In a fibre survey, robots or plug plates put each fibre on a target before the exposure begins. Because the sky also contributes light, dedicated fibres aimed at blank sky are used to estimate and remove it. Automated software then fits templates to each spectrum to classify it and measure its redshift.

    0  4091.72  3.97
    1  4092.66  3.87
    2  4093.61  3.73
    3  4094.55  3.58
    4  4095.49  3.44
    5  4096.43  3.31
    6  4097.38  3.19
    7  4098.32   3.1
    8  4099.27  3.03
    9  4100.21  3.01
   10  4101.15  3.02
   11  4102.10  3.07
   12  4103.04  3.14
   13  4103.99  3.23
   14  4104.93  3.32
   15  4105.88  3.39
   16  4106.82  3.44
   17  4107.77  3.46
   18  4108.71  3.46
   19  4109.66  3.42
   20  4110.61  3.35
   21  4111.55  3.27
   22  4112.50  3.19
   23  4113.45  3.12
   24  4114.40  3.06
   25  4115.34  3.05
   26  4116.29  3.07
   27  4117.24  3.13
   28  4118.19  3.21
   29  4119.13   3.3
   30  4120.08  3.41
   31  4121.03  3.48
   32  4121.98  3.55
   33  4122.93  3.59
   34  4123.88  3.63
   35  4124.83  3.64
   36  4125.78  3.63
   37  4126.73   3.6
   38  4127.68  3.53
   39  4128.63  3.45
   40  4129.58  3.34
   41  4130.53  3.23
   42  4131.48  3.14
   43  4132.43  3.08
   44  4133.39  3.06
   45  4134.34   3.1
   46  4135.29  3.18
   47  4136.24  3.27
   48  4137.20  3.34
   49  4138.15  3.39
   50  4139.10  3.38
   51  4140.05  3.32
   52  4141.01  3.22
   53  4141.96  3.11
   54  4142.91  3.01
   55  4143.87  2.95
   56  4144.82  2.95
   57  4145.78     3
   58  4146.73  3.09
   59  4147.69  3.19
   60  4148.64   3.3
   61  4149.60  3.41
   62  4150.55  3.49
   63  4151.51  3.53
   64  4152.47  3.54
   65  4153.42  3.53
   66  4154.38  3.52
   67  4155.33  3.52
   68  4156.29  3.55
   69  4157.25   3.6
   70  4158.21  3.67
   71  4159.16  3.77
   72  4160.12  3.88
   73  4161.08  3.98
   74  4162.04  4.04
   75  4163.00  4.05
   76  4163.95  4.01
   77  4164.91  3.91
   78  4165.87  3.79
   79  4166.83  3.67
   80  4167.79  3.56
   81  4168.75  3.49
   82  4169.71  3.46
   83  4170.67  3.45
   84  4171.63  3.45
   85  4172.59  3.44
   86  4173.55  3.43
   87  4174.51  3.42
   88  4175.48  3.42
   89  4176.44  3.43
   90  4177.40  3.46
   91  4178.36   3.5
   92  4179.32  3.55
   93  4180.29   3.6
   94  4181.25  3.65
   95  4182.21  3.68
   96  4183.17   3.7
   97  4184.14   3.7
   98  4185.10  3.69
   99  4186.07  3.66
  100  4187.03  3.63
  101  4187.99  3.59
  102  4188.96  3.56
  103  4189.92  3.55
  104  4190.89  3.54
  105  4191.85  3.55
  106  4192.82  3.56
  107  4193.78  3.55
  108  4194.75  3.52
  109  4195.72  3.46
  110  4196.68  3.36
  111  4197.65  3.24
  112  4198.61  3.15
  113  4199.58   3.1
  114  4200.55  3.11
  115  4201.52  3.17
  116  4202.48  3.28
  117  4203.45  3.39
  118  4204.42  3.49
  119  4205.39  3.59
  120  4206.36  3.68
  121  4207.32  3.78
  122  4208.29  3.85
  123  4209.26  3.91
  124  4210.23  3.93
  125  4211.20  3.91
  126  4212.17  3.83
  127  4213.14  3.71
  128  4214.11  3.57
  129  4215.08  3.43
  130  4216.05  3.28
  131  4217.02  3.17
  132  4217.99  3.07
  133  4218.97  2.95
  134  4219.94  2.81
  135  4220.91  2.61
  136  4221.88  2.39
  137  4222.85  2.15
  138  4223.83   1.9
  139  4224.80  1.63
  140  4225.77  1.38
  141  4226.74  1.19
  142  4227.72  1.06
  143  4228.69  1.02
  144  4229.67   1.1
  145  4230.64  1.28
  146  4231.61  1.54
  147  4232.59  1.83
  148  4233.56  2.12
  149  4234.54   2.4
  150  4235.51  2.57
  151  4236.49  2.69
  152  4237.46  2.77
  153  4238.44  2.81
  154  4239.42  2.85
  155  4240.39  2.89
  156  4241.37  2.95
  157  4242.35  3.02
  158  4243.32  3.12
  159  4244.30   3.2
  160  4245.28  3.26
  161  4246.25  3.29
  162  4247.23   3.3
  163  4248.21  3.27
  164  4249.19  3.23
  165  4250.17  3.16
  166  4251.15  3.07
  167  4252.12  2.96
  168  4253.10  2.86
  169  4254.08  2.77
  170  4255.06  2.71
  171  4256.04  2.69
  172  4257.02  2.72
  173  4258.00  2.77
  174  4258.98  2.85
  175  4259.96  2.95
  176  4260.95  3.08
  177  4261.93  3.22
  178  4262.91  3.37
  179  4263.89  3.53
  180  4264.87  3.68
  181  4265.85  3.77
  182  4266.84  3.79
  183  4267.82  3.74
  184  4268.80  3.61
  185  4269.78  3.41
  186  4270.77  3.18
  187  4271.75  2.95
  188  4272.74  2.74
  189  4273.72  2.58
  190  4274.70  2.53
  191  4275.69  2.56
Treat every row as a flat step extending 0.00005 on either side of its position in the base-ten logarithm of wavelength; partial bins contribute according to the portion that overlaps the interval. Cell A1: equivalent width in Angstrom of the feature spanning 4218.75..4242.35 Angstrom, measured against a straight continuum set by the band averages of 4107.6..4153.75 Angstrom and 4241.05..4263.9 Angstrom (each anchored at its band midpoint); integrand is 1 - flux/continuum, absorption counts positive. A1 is 7.3 Angstrom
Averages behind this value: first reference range 3.3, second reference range 3.05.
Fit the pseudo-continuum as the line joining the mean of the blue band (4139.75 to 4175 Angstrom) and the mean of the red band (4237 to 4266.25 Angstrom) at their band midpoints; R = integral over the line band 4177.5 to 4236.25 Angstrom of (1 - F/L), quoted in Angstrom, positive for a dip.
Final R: 4.5 Angstrom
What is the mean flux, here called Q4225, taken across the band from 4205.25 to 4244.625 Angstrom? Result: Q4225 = 2.7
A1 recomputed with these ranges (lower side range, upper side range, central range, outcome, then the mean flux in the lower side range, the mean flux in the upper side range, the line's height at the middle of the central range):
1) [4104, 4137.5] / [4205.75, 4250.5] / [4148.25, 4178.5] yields -4.9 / 3.33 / 2.76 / 3.1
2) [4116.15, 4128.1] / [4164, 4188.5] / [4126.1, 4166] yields 1.0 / 3.45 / 3.58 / 3.51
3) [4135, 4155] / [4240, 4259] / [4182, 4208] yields -2.8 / 3.28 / 3.01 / 3.15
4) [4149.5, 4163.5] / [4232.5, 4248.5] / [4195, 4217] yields -2.1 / 3.68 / 2.86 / 3.2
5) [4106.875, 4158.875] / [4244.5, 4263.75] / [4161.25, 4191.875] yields -3.7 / 3.33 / 3.04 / 3.22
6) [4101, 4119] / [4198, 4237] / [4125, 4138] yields -0.7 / 3.24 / 2.75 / 3.14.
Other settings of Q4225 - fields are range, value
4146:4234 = 3.24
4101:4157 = 3.31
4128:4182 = 3.45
